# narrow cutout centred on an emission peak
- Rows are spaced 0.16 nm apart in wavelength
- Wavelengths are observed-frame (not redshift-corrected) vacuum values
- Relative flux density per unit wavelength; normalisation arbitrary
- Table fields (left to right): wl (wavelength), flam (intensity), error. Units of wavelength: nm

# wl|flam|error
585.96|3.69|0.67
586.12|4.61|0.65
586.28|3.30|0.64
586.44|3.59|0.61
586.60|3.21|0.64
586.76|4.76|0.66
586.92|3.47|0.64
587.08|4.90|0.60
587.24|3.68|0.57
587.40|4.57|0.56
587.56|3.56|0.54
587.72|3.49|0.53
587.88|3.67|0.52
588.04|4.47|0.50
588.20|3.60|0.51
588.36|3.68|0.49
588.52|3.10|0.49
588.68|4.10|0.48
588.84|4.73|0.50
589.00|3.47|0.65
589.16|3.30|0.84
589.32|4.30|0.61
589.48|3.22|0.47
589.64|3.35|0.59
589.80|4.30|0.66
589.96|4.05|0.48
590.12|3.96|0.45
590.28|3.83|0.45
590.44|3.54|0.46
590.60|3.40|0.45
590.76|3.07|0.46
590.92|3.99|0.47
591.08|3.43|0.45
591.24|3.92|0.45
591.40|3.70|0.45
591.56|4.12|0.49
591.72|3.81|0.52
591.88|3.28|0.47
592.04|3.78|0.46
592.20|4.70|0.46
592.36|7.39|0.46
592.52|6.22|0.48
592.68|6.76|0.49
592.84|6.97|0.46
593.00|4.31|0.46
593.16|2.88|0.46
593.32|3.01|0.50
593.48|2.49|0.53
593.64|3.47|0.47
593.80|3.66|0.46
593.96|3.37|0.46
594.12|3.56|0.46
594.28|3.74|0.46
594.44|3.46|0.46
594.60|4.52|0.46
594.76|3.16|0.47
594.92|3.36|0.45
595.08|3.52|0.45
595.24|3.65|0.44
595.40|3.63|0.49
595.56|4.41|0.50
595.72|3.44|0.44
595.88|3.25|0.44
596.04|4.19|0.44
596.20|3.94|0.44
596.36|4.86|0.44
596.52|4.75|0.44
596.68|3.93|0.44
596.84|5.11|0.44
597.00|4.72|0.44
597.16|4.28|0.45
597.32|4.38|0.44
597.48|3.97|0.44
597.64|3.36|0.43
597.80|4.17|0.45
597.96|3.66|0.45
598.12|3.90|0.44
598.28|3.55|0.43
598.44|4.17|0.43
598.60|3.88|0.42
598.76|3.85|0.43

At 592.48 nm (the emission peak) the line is H-beta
